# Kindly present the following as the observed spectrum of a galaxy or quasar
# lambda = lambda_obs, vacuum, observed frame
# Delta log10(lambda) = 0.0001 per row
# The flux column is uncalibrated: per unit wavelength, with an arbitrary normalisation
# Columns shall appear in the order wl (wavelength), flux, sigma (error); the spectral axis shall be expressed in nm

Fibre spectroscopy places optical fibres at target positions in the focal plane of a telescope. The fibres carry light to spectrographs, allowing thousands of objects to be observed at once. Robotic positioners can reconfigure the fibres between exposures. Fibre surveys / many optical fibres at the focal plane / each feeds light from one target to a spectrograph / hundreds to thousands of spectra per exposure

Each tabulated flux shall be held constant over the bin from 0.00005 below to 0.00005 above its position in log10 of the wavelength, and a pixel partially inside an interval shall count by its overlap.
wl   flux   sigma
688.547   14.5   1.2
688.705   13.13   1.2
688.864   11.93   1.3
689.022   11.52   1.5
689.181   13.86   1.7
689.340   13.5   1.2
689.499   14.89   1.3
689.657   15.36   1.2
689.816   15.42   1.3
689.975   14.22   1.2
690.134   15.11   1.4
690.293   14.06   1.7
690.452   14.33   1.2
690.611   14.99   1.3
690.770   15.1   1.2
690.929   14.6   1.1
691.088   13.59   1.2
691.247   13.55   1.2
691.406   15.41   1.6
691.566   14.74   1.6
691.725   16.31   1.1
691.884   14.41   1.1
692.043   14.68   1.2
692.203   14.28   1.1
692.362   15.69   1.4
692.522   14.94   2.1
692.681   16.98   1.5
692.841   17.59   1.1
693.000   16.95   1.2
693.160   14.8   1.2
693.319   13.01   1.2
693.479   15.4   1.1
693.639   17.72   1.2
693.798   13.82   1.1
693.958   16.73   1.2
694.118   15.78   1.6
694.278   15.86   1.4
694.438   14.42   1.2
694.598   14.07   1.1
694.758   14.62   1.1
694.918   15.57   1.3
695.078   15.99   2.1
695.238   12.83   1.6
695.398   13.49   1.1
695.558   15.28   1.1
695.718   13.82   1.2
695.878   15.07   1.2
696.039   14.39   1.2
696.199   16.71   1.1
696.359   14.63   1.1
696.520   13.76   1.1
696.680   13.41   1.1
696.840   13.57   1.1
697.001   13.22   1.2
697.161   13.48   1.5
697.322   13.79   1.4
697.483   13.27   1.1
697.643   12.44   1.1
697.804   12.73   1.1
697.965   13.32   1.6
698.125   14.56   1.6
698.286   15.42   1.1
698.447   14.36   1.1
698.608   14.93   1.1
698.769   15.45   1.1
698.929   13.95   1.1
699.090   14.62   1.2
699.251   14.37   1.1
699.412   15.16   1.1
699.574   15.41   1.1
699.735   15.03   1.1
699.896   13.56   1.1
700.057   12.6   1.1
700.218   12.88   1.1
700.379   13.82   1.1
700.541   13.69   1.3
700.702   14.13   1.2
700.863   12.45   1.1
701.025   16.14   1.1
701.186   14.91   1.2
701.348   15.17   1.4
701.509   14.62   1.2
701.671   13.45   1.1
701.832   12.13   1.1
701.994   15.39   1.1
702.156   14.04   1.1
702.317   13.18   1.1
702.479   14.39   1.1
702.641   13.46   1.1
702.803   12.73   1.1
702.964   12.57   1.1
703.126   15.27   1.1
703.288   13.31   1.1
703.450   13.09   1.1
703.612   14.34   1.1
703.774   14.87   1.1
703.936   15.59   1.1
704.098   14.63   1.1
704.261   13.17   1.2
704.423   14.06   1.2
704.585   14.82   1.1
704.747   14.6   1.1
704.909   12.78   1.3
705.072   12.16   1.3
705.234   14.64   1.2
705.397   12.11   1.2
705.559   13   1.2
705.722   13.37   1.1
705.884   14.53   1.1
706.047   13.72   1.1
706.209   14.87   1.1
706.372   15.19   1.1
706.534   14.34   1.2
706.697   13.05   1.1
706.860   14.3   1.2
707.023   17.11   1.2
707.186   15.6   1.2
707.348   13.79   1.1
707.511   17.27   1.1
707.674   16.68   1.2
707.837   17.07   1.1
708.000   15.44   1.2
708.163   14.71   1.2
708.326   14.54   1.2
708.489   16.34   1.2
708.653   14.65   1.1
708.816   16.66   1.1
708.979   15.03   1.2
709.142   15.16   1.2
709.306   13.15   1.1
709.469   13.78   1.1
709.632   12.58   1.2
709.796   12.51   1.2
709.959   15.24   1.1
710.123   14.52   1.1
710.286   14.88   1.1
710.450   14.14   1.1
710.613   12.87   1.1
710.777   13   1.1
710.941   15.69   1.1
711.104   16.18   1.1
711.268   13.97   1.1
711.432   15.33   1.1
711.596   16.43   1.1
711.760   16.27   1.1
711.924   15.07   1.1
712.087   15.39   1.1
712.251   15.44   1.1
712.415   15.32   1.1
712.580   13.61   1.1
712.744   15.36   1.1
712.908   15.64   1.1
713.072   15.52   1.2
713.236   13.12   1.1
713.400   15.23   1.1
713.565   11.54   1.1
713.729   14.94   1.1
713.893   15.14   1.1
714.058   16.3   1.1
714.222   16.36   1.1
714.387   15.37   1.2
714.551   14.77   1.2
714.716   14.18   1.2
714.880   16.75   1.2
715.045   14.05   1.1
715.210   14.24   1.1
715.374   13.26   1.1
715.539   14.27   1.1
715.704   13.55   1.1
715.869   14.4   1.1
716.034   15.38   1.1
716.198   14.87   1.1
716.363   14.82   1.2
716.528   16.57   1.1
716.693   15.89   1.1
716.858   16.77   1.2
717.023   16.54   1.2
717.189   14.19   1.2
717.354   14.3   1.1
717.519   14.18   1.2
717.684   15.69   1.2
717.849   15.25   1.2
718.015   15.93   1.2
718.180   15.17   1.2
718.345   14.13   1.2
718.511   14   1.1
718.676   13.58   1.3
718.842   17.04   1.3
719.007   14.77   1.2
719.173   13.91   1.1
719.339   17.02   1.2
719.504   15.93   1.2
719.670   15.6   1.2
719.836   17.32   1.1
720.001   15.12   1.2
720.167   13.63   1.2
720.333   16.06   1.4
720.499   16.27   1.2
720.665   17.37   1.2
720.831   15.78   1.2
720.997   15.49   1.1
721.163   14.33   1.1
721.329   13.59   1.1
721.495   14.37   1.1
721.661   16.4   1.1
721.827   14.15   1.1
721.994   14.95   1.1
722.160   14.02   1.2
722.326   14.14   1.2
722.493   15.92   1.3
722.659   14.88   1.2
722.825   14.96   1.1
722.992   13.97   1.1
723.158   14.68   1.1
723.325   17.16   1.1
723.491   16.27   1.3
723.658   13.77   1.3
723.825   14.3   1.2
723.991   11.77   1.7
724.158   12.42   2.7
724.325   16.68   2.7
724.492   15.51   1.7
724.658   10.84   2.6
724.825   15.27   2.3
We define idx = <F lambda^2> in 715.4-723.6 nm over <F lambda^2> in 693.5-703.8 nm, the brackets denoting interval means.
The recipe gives 1.13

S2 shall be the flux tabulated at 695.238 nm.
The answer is 12.83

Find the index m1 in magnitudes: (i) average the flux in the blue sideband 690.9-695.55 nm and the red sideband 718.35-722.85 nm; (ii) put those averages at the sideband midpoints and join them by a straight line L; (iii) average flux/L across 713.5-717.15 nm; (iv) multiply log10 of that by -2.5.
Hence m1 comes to 0.01 mag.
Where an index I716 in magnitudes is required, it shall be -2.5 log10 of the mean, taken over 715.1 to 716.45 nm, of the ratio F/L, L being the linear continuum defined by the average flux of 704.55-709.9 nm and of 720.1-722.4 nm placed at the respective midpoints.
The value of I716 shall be 0.04 mag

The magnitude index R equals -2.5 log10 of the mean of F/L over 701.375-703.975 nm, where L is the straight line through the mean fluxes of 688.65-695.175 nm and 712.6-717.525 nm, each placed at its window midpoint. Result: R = 0.07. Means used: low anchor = 14.9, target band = 13.9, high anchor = 14.9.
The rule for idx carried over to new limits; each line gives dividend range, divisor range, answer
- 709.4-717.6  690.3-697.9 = 1.06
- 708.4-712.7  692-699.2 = 1.05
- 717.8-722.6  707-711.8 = 1.05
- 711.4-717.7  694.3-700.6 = 1.11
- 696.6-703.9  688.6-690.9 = 1.02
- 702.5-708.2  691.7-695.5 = 0.97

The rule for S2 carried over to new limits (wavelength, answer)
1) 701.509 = 14.62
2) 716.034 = 15.38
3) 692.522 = 14.94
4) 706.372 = 15.19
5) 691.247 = 13.55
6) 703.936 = 15.59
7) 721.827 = 14.15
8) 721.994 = 14.95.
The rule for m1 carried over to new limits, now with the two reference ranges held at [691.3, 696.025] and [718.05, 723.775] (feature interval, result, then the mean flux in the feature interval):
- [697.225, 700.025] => 0.069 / 14.2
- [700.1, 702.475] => 0.087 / 14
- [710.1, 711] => 0.077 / 14.1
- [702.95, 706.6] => 0.088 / 14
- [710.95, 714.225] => 0.005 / 15.1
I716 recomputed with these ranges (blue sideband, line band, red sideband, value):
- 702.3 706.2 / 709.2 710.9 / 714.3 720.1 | 0.05 mag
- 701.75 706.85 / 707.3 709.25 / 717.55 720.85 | -0.10 mag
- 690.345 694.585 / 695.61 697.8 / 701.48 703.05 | 0.04 mag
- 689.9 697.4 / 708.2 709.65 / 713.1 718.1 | 0.01 mag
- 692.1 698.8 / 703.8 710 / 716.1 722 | 0.03 mag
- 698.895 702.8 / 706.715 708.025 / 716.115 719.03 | -0.09 mag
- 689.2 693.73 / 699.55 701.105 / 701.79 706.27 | 0.02 mag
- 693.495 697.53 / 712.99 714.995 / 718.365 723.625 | 0.01 mag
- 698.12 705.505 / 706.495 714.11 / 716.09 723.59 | -0.02 mag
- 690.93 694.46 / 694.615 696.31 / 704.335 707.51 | 0.02 mag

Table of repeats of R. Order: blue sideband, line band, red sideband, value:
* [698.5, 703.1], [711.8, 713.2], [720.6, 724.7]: -0.05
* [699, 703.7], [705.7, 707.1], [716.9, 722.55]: -0.02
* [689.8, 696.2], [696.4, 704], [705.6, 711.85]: 0.07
